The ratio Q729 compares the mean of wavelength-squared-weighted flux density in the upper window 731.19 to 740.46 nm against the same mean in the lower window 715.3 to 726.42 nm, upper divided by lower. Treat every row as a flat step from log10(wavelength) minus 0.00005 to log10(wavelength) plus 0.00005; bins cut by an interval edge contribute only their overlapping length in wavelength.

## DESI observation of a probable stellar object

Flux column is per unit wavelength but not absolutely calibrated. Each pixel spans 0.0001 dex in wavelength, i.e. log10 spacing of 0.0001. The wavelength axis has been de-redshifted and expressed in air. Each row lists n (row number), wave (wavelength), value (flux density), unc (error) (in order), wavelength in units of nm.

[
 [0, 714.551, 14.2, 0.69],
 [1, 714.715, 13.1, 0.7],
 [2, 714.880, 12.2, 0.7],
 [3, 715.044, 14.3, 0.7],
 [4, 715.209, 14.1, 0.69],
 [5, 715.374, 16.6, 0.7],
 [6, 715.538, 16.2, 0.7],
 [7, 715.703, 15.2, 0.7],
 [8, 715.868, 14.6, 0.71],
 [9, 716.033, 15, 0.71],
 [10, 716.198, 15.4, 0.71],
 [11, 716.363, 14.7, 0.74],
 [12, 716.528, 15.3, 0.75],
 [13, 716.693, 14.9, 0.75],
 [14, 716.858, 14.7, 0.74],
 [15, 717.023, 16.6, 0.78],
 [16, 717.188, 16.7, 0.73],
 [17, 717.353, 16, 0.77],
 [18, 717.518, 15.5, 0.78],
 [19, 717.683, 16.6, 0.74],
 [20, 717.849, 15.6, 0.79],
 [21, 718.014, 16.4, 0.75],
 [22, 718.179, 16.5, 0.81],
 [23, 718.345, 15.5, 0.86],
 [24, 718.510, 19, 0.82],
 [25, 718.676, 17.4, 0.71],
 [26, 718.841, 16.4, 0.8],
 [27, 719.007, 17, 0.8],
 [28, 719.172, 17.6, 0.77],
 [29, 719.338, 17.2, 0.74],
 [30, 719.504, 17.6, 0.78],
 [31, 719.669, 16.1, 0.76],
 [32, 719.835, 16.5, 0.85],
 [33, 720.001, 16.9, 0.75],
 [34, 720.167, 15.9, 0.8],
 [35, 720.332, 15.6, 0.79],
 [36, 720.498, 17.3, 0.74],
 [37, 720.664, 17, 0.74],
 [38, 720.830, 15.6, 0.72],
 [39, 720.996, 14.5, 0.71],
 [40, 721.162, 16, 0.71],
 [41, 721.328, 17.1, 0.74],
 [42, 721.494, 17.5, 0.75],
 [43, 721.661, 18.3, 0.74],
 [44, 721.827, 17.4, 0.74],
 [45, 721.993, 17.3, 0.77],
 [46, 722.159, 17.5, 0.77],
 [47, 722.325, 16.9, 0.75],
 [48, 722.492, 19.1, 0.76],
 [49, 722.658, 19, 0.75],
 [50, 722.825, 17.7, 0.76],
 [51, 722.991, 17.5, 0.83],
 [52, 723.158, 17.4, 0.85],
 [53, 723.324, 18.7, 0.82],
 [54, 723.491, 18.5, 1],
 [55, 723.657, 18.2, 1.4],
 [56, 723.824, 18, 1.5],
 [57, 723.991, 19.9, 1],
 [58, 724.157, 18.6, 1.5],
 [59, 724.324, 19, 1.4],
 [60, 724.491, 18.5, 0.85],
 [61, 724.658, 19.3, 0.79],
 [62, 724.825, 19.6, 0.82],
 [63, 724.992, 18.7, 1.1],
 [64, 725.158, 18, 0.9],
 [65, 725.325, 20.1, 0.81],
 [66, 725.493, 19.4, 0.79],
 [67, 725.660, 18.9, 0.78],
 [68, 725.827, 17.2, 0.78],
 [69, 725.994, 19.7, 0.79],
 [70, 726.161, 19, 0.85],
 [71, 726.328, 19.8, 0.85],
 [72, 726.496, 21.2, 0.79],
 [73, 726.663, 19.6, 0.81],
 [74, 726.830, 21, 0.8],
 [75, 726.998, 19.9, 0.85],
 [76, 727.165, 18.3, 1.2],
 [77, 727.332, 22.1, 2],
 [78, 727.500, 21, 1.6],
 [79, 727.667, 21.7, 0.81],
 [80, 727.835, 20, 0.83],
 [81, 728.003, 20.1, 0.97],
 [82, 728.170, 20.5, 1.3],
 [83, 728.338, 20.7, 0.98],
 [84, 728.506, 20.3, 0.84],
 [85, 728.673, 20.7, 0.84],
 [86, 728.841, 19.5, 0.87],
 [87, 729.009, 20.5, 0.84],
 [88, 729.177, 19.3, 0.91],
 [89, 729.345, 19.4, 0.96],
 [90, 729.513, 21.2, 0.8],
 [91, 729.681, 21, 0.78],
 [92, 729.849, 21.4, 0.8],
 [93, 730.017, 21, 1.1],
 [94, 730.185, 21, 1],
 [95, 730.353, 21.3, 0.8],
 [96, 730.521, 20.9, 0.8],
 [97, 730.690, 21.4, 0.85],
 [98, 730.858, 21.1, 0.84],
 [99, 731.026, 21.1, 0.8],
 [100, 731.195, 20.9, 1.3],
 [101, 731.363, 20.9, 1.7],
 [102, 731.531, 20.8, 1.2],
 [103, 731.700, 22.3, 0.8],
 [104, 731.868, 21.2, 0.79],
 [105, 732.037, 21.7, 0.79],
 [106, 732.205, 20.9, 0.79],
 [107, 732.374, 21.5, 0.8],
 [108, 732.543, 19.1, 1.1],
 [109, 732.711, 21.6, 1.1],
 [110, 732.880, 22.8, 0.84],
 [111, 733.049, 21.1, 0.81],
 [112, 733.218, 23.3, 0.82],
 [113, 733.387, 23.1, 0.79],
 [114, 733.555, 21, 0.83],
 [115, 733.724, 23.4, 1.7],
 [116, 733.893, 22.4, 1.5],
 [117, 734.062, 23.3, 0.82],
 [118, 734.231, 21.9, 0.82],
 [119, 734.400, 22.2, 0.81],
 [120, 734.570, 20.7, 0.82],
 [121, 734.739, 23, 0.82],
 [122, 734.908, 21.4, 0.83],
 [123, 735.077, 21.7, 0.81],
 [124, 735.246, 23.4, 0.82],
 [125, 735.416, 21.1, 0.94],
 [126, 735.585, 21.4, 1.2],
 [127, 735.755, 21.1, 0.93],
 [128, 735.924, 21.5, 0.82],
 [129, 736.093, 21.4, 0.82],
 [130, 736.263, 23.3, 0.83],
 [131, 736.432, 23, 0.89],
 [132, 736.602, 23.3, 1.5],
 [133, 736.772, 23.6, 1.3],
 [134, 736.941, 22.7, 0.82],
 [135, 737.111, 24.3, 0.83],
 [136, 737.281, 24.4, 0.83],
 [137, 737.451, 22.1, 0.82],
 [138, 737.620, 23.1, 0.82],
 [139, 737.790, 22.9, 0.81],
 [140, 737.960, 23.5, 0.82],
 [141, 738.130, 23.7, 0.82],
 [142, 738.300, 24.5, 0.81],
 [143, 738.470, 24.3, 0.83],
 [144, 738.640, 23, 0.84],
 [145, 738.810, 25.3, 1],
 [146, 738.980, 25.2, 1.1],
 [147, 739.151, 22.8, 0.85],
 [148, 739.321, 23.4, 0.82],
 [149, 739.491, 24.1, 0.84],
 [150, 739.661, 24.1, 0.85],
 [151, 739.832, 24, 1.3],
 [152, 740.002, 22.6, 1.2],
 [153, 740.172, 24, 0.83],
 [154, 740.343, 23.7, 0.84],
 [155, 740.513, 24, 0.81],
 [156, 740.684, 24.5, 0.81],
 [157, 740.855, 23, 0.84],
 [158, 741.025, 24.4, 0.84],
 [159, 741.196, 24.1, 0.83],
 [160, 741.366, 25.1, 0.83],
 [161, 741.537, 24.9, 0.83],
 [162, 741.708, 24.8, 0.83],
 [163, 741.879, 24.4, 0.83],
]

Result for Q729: 1.37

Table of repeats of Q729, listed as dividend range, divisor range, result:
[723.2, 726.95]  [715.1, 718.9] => 1.23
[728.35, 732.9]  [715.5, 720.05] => 1.34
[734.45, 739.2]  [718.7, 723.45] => 1.40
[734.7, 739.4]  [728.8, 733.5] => 1.11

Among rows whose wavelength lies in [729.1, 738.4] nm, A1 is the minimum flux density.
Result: 19.1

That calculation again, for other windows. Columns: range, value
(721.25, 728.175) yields 16.9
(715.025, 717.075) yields 14.1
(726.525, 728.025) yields 18.3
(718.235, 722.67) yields 14.5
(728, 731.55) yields 19.3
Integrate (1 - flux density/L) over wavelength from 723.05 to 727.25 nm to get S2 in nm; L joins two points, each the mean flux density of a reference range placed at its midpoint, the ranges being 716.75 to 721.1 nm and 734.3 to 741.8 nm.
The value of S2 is -0.086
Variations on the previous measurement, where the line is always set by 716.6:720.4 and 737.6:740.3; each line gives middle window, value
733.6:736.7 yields 0.03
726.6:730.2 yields -0.08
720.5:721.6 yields 0.06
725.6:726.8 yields -0.01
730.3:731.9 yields -0.02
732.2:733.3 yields 0.00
